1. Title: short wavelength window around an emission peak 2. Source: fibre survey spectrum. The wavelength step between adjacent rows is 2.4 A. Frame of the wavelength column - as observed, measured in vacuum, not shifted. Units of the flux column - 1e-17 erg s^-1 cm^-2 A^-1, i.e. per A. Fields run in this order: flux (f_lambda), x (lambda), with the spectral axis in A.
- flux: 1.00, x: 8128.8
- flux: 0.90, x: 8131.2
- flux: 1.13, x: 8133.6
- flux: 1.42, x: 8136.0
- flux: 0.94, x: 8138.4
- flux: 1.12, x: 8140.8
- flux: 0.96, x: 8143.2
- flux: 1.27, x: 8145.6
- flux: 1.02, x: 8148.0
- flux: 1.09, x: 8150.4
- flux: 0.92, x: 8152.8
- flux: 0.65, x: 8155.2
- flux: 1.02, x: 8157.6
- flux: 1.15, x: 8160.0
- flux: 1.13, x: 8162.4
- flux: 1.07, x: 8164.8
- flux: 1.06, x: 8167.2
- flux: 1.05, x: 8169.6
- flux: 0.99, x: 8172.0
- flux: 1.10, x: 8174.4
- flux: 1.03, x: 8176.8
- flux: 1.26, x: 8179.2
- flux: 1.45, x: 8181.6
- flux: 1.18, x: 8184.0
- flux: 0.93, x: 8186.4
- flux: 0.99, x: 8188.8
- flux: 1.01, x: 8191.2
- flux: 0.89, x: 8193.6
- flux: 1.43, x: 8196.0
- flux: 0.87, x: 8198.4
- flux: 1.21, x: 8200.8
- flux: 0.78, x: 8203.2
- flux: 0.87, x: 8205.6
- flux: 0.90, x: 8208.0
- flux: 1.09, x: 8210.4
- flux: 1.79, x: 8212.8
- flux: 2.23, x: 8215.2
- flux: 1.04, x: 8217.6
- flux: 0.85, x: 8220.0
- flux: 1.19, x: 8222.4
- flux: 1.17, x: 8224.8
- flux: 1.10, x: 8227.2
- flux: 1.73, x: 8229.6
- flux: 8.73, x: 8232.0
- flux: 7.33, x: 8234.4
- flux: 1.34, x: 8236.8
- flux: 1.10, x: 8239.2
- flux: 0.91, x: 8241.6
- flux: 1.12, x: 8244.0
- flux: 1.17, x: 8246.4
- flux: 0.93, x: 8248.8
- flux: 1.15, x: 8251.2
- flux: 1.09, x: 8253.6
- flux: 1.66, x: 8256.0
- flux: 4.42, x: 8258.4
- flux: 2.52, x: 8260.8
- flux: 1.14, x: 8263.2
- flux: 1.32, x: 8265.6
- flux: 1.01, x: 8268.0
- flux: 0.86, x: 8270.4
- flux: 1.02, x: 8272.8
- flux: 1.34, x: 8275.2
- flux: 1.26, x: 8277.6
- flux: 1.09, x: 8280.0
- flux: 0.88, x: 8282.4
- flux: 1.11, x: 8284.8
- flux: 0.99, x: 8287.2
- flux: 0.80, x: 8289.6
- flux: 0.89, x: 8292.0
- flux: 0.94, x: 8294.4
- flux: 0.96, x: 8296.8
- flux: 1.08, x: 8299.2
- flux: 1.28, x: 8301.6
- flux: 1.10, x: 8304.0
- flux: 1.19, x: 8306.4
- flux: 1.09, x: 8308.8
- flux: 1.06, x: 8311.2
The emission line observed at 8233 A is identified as H-alpha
